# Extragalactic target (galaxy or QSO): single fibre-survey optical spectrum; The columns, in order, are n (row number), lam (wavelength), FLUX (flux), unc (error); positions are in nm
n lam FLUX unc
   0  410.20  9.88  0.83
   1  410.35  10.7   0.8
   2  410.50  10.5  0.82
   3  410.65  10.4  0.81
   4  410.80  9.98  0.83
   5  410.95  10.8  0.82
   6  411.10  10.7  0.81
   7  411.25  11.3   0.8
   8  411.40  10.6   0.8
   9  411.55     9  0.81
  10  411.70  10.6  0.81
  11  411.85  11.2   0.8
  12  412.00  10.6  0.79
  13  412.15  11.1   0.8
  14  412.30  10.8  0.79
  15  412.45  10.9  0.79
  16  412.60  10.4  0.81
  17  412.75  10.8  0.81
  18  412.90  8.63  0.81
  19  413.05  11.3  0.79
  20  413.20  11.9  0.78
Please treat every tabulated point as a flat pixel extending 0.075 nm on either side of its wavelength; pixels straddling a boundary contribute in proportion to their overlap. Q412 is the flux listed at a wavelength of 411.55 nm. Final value 9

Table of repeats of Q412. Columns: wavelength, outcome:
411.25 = 11.3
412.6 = 10.4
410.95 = 10.8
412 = 10.6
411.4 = 10.6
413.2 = 11.9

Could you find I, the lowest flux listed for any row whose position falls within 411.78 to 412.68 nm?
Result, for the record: 10.4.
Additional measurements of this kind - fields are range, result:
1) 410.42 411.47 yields 9.98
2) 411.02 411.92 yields 9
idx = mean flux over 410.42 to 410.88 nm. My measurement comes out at 10.3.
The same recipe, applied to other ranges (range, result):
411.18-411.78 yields 10.4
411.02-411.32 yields 11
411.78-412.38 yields 10.9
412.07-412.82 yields 10.8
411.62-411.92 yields 10.9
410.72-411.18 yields 10.5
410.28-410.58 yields 10.6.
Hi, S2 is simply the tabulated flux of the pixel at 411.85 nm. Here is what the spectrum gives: 11.2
